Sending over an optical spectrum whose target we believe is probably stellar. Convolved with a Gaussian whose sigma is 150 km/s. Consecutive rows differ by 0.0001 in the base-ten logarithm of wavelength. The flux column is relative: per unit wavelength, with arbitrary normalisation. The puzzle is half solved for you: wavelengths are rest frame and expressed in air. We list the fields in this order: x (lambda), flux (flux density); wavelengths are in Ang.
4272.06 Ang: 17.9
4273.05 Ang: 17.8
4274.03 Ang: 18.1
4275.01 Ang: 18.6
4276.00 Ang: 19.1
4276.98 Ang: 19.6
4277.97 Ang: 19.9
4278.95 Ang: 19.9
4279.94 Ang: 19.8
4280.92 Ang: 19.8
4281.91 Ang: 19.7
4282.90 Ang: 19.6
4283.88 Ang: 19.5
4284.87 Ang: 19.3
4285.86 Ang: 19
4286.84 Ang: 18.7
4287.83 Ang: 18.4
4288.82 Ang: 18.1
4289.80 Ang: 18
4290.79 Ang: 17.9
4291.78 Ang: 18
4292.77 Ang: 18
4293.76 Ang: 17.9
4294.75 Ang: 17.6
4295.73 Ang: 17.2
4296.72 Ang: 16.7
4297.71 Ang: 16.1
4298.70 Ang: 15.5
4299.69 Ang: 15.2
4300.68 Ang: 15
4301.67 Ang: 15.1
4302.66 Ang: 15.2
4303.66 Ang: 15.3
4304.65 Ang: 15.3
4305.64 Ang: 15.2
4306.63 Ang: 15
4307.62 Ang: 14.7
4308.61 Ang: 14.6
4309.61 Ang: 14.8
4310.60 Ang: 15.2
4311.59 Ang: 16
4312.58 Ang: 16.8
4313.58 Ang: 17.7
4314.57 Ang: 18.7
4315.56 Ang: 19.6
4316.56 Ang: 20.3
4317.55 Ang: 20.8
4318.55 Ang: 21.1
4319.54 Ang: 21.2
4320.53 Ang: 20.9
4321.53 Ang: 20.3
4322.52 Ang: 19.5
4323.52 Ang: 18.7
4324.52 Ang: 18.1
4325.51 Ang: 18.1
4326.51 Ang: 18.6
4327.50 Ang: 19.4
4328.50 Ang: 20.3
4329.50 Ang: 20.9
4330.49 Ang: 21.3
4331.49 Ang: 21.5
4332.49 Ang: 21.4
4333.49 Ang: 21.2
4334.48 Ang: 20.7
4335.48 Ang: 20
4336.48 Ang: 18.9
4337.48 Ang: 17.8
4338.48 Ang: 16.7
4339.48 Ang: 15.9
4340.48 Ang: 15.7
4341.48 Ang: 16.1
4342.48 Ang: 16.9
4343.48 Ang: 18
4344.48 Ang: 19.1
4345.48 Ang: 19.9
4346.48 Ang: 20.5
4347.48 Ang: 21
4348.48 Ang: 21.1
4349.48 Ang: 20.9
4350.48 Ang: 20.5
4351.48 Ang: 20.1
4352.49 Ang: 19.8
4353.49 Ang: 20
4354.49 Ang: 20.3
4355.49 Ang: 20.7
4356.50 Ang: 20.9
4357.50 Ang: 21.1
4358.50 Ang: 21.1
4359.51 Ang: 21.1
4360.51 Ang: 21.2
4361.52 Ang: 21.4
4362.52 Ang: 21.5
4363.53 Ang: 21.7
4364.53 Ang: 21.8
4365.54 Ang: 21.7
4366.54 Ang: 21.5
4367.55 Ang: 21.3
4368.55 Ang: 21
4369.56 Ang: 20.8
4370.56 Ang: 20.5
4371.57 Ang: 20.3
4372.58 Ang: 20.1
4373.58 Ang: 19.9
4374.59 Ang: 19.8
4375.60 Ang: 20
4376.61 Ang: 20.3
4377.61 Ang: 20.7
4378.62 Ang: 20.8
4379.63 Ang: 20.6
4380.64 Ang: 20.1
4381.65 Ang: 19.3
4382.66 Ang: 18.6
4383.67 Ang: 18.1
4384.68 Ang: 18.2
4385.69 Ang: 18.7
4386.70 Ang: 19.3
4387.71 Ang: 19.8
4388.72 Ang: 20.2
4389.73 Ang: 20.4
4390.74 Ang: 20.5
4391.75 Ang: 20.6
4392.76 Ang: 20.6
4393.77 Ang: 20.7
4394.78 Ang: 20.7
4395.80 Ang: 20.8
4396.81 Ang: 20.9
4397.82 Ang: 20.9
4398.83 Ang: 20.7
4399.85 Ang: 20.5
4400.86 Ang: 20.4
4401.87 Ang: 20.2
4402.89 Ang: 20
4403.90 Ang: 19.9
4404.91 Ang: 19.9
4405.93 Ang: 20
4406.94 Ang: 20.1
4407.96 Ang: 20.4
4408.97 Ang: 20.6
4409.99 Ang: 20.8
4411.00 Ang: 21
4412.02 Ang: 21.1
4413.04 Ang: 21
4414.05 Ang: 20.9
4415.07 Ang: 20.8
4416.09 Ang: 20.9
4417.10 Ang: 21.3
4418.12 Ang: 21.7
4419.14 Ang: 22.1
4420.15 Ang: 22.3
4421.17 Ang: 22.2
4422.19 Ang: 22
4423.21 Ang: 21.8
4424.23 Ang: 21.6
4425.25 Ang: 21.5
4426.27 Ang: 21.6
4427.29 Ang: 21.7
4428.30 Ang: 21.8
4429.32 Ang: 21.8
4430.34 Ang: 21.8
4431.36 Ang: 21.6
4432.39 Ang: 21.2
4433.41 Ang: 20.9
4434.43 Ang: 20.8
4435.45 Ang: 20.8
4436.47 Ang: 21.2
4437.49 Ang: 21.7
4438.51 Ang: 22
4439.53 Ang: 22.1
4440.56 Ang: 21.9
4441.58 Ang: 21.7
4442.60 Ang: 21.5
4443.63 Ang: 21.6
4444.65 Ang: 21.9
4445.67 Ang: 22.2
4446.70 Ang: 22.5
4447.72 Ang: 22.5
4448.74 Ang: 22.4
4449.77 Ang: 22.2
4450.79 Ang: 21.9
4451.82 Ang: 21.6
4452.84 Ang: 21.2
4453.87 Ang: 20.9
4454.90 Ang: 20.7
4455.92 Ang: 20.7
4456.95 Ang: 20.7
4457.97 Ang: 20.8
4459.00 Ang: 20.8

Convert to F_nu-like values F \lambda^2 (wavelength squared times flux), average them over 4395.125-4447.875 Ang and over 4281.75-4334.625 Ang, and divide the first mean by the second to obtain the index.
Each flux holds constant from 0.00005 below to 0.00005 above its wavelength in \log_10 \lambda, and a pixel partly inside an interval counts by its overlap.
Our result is 1.24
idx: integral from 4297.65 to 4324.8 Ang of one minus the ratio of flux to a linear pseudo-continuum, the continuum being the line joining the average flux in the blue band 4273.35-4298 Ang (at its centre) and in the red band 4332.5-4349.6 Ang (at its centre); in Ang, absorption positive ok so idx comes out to 2.2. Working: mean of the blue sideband 18.6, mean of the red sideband 18.9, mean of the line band 17.2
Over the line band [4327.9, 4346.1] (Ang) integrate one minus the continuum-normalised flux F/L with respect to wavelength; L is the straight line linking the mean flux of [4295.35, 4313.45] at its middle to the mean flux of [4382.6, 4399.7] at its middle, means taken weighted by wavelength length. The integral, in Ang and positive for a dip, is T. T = -1.9 Ang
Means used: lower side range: 15.5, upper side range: 20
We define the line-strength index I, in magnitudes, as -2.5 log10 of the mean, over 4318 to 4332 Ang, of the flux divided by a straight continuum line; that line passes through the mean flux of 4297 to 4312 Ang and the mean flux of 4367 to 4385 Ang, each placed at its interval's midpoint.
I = -0.20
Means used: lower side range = 15.2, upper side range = 20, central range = 20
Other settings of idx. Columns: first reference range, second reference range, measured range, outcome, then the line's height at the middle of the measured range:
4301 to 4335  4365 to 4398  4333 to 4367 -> -1.07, 19.3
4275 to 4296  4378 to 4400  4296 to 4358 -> 2.80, 19.3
